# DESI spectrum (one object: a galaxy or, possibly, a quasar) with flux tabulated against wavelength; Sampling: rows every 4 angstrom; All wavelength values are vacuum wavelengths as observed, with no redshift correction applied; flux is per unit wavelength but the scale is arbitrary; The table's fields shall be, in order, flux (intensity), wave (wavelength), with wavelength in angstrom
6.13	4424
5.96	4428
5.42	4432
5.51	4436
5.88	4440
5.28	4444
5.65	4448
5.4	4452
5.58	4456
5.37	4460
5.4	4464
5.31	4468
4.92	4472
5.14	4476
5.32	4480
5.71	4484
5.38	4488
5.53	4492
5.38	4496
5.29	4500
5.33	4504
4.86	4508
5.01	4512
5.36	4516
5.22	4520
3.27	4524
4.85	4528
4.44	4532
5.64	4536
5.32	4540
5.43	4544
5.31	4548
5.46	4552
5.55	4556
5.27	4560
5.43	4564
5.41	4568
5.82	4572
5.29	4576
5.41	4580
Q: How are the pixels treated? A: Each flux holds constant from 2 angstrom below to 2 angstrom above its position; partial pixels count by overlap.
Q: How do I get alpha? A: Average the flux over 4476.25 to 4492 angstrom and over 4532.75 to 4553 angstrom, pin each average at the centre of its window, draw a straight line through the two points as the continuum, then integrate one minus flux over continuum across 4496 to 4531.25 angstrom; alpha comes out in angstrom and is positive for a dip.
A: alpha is 3.2 angstrom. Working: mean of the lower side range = 5.44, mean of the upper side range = 5.37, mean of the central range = 4.91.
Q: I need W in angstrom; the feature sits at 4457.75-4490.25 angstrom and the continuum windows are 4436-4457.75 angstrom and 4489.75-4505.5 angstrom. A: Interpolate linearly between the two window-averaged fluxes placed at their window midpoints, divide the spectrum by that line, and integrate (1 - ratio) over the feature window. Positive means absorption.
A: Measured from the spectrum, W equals 0.8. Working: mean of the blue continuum 5.55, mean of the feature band 5.32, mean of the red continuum 5.38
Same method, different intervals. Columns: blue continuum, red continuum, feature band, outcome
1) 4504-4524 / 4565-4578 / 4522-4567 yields 1.33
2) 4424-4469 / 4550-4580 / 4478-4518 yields 1.42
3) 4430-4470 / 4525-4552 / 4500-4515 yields 0.37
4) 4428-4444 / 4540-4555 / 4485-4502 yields 0.27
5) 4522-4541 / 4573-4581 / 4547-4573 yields -1.67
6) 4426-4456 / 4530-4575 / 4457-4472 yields 0.61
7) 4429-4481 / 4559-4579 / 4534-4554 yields 0.04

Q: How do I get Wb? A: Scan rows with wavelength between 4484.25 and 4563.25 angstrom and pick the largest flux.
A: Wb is 5.64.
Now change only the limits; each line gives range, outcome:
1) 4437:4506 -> 5.88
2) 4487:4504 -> 5.53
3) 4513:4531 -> 5.36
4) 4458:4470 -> 5.4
